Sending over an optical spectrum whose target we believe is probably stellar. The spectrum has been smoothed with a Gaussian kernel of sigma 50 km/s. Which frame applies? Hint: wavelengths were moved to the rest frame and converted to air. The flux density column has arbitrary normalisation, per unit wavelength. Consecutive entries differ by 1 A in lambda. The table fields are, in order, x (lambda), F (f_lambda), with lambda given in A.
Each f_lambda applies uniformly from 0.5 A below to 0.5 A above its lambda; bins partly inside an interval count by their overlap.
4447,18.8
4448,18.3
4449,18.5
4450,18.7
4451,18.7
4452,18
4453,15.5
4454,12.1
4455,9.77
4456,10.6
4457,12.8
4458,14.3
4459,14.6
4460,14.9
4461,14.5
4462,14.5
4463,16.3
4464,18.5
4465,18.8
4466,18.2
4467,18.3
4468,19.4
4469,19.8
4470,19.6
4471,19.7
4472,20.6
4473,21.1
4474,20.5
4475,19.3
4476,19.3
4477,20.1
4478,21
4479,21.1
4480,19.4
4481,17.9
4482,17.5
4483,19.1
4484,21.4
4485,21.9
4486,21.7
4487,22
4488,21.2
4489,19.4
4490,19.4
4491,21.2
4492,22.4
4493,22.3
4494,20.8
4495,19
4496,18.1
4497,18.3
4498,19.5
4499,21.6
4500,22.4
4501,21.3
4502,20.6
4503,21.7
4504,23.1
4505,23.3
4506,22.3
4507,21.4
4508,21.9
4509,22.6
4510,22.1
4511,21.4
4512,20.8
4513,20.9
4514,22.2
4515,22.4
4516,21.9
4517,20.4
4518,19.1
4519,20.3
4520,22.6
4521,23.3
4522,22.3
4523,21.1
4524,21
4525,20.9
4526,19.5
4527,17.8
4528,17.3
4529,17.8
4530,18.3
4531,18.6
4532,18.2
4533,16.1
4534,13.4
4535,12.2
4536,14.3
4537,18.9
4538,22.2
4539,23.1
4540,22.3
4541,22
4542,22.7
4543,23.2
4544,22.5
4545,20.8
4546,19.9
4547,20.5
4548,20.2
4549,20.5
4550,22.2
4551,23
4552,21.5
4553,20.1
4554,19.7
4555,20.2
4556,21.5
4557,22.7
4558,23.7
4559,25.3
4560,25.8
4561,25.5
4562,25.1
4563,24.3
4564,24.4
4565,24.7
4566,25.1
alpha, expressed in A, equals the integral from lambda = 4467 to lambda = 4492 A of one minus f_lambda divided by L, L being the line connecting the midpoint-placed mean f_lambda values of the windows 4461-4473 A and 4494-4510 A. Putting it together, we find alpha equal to -1.0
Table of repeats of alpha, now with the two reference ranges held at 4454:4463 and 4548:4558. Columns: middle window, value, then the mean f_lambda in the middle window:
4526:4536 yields 1.4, 16.7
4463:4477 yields -4.9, 19.4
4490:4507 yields -4.4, 21.1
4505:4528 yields -3.8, 21.2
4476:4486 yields -3.1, 20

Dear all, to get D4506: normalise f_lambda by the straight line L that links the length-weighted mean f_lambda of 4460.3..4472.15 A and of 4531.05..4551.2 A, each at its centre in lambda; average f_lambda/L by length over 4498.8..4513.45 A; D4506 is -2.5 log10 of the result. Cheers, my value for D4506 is -0.15 mag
